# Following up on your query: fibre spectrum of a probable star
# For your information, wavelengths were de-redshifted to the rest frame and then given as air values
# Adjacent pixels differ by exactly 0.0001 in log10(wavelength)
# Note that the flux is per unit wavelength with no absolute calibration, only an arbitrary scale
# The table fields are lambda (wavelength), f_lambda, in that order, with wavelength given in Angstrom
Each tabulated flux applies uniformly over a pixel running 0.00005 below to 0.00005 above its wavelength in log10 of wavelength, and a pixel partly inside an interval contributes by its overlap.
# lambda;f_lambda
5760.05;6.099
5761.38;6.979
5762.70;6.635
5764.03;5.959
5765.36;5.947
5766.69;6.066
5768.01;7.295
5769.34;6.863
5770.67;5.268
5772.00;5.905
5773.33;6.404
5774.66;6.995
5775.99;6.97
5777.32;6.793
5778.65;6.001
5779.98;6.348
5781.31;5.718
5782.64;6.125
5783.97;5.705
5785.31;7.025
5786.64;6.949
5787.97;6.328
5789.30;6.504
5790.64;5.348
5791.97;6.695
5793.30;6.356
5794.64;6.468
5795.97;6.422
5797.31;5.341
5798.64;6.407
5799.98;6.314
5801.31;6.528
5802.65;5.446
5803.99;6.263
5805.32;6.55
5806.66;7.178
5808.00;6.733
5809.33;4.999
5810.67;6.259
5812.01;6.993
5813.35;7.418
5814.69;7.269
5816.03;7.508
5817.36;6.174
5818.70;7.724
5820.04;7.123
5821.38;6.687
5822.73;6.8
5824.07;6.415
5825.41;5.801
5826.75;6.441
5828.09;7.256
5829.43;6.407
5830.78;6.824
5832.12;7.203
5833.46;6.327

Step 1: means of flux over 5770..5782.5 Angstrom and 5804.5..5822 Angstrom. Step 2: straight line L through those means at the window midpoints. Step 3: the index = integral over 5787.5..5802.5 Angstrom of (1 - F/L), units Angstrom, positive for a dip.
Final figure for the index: 0.7 Angstrom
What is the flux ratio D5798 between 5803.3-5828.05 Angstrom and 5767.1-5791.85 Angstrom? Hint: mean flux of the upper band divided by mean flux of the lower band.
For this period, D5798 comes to 1.1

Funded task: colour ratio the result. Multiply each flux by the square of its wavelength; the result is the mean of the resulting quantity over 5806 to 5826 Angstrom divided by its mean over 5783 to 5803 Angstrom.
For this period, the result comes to 1.1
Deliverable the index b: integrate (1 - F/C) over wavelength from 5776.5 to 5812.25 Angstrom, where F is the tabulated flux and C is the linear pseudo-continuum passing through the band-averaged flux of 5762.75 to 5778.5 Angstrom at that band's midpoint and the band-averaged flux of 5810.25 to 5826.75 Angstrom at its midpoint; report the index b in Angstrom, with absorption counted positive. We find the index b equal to 1.8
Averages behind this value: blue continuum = 6.4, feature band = 6.28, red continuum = 6.84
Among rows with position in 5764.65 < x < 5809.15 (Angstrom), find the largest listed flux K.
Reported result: 7.295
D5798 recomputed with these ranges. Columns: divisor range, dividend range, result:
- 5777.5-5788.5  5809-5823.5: 1.09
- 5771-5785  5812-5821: 1.14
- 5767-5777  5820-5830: 1.01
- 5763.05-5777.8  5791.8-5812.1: 0.98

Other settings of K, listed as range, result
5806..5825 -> 7.724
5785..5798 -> 7.025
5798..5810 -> 7.178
